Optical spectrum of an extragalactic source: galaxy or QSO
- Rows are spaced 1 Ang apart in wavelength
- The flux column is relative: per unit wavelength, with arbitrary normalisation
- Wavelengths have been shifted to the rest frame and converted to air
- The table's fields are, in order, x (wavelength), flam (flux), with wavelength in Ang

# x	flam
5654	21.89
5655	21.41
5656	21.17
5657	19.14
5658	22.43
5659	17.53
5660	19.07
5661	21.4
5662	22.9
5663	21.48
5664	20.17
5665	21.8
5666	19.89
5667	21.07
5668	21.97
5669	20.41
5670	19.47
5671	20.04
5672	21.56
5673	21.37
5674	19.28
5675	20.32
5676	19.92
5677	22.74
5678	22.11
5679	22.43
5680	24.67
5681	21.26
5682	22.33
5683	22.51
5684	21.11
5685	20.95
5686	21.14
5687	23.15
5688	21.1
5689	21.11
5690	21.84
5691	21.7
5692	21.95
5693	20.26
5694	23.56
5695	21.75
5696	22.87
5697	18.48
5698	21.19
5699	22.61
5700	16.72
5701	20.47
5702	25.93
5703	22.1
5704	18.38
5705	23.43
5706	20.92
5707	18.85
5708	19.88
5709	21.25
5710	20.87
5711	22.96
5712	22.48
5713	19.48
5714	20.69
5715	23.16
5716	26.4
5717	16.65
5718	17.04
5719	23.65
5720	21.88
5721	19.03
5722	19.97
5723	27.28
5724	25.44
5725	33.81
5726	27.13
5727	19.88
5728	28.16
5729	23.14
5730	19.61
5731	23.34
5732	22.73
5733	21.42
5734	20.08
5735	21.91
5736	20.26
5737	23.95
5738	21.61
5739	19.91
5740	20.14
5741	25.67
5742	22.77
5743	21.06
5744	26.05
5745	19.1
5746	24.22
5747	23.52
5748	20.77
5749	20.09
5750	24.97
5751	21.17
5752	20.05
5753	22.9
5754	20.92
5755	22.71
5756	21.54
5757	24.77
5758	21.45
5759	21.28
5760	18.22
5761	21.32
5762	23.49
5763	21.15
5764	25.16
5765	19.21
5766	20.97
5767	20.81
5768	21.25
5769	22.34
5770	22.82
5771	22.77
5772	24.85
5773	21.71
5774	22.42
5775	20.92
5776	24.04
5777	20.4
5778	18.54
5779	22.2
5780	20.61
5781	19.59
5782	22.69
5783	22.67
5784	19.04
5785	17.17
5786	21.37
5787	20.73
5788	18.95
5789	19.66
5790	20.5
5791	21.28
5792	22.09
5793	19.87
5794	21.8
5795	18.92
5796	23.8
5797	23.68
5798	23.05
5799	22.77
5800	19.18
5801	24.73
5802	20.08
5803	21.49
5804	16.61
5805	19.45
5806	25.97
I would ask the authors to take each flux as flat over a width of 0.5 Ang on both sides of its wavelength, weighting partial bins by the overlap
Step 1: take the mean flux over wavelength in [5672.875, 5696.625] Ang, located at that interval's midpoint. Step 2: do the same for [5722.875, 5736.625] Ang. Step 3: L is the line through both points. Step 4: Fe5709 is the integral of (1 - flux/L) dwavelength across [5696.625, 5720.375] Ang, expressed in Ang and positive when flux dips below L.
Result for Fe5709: 1.8 Ang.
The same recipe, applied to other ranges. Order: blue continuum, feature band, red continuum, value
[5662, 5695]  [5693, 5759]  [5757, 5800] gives -2.07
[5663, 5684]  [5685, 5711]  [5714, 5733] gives 1.04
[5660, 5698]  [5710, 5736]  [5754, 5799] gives -1.46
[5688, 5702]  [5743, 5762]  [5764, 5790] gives -0.68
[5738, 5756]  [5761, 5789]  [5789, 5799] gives 0.57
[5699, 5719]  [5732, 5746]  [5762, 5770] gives -0.35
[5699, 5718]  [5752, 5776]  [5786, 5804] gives -0.91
